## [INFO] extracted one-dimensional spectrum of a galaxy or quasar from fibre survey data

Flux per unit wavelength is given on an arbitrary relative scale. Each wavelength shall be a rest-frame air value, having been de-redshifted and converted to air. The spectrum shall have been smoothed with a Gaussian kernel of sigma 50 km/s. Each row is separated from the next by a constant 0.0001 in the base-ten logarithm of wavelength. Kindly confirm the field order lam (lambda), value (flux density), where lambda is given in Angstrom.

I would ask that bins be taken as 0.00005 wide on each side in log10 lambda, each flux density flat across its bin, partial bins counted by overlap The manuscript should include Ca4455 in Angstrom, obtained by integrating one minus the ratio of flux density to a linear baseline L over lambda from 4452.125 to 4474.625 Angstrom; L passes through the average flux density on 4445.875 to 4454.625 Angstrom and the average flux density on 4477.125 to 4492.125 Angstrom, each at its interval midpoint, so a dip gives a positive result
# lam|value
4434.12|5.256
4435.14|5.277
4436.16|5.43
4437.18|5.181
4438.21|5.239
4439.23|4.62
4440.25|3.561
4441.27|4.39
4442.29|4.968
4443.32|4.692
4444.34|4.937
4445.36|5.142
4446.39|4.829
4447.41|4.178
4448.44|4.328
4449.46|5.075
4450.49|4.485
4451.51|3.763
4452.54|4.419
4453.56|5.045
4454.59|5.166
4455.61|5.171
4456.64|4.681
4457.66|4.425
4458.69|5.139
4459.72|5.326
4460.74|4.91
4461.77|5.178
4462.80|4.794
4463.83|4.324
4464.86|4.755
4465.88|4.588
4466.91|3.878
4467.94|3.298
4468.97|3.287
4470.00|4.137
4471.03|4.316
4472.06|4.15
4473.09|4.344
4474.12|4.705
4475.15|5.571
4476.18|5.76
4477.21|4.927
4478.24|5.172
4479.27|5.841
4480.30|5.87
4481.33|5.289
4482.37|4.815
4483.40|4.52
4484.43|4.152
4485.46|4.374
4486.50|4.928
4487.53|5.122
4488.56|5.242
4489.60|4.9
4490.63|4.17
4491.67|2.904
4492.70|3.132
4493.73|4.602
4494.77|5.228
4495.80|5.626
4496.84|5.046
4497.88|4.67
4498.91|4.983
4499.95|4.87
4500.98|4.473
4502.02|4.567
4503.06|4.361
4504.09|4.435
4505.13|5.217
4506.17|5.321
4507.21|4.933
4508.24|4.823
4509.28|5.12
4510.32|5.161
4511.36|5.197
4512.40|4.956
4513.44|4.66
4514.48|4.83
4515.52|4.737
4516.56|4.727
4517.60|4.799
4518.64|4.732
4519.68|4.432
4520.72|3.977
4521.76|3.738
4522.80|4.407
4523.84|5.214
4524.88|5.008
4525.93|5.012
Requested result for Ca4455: 0.5 Angstrom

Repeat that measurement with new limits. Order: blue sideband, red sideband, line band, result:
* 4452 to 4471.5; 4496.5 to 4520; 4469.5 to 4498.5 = -0.47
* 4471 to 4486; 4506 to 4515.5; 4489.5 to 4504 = 1.27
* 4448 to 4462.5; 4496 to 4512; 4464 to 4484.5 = 0.68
